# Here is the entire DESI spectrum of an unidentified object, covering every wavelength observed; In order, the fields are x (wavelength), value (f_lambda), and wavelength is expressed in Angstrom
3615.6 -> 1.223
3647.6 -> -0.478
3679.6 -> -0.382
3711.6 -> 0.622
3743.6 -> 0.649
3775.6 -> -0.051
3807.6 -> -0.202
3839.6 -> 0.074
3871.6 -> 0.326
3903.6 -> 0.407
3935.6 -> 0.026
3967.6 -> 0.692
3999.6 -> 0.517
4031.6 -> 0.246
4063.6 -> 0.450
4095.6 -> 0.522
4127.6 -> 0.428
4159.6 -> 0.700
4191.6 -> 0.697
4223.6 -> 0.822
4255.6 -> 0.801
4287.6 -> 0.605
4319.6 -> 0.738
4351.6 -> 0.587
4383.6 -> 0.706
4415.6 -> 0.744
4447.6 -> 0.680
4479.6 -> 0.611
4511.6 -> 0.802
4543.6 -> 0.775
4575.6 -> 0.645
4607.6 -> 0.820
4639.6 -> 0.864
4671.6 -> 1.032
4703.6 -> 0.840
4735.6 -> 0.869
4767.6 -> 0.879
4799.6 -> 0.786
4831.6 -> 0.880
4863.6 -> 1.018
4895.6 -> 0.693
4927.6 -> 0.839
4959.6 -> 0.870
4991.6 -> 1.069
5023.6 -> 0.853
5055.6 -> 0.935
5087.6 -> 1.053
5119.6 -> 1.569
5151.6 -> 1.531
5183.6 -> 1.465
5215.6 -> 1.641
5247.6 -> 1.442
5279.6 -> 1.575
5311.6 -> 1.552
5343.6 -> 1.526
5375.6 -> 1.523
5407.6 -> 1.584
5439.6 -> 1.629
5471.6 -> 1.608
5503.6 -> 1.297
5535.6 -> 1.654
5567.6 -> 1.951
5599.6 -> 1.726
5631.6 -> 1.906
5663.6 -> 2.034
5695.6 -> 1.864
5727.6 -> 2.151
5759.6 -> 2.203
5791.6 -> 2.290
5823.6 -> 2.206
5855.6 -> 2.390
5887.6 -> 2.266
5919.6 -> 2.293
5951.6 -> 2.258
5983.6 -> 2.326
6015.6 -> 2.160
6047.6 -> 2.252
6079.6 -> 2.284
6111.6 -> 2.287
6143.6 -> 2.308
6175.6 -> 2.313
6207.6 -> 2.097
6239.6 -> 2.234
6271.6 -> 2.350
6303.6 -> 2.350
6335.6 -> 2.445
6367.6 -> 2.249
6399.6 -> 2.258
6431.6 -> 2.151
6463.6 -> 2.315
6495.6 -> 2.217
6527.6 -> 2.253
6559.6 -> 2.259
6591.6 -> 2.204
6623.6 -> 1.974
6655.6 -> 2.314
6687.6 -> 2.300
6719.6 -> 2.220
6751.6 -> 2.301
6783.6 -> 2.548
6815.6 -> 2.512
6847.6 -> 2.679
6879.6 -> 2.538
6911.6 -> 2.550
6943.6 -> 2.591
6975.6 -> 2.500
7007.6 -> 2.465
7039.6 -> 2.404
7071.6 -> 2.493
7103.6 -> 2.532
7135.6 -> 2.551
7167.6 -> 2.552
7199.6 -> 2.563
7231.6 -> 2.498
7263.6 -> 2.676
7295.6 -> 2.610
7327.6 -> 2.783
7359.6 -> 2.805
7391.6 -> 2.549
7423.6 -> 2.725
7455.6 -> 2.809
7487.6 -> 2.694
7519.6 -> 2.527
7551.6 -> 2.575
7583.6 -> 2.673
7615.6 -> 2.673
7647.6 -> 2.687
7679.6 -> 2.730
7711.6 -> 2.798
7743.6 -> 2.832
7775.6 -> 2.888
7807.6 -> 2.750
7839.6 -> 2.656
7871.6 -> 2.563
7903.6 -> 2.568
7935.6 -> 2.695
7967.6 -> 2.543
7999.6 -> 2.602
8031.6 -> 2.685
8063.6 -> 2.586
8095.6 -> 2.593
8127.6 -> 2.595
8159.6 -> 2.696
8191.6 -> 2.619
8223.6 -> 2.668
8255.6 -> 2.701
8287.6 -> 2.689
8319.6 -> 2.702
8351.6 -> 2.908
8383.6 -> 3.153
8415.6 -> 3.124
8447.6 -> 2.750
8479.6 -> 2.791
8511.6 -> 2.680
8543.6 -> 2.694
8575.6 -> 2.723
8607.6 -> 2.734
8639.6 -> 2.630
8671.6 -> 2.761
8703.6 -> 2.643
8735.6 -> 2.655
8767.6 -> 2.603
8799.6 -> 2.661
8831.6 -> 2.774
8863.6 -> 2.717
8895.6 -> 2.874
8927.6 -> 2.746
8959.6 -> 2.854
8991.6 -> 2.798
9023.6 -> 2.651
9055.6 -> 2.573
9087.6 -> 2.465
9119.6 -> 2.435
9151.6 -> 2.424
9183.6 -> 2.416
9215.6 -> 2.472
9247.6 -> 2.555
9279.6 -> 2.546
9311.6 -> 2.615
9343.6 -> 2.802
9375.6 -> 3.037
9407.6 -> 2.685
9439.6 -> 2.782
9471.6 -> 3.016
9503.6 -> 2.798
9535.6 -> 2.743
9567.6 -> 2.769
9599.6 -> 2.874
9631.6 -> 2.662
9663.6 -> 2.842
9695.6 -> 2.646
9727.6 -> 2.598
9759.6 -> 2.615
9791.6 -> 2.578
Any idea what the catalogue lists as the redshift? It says 0.278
